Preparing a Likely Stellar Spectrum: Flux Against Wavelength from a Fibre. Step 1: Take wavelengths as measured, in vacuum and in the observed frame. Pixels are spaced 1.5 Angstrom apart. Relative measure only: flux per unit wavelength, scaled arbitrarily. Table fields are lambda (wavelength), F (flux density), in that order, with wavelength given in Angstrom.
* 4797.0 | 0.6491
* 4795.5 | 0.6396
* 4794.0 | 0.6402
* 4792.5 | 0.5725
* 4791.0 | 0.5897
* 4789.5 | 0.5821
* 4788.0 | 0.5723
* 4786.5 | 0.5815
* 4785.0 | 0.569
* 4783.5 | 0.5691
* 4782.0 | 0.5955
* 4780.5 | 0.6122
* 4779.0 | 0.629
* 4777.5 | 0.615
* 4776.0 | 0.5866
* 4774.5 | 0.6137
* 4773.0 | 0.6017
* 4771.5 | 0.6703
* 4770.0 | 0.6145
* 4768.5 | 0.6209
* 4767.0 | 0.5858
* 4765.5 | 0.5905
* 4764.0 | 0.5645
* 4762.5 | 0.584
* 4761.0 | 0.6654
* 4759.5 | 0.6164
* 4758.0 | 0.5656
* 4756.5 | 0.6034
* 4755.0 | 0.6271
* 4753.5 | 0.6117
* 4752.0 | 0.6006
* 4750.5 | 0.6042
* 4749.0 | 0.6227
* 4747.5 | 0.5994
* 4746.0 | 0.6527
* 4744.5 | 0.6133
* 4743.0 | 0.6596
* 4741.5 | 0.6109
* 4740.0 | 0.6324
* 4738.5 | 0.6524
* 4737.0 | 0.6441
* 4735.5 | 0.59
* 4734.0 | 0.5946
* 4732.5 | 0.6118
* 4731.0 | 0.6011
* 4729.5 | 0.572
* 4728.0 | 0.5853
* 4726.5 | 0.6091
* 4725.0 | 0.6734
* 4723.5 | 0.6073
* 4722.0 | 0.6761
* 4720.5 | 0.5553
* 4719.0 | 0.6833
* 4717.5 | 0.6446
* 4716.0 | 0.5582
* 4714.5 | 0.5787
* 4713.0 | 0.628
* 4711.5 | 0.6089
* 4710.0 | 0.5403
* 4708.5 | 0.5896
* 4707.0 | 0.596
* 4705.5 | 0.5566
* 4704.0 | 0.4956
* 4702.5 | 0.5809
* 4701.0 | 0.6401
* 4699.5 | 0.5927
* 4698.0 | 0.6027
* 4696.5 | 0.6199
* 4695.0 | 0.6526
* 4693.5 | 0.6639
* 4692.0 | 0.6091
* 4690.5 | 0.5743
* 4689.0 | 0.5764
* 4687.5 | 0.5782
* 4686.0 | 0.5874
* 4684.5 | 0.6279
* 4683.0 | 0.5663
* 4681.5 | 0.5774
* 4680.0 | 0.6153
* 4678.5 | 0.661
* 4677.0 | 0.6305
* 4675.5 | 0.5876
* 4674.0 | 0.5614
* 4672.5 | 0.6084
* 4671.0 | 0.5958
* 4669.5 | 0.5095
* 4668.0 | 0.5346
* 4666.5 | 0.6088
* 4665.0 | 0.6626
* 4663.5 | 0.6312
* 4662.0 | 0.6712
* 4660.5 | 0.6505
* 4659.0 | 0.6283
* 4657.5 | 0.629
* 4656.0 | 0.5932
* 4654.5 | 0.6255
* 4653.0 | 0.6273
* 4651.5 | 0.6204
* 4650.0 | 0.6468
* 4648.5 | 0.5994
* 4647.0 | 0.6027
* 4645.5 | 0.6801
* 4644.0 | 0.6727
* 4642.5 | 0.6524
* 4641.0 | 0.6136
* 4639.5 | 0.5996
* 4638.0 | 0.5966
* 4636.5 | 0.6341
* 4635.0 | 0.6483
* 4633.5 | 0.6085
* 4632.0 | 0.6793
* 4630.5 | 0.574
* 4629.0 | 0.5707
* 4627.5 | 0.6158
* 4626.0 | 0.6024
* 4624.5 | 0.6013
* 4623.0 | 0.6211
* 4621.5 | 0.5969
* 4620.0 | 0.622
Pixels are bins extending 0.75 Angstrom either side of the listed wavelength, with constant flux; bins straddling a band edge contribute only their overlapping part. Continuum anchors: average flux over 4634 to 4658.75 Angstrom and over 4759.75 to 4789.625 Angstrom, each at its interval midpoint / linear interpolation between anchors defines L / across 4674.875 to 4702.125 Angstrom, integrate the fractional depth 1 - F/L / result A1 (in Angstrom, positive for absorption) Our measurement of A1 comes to 0.5 Angstrom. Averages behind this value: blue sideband 0.627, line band 0.609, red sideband 0.602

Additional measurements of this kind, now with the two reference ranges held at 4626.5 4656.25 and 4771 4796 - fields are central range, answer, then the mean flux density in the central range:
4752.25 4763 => -0.1 Angstrom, 0.611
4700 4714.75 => 0.8 Angstrom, 0.582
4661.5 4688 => 0.8 Angstrom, 0.6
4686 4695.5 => 0.1 Angstrom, 0.606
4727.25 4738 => 0.1 Angstrom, 0.601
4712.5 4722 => 0.0 Angstrom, 0.613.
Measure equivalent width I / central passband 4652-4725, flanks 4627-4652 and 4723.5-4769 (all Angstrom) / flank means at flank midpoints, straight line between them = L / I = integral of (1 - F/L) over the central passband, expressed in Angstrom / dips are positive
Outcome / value 1.6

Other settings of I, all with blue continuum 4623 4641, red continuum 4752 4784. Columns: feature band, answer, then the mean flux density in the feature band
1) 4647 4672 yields -0.1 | 0.614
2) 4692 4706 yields 0.2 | 0.602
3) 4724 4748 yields -0.4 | 0.619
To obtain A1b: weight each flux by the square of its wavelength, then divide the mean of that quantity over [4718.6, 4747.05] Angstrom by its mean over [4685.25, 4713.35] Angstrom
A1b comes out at 1.06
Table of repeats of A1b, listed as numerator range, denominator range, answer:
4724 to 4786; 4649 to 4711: 1.05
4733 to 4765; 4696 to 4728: 1.04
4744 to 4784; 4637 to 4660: 1.02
